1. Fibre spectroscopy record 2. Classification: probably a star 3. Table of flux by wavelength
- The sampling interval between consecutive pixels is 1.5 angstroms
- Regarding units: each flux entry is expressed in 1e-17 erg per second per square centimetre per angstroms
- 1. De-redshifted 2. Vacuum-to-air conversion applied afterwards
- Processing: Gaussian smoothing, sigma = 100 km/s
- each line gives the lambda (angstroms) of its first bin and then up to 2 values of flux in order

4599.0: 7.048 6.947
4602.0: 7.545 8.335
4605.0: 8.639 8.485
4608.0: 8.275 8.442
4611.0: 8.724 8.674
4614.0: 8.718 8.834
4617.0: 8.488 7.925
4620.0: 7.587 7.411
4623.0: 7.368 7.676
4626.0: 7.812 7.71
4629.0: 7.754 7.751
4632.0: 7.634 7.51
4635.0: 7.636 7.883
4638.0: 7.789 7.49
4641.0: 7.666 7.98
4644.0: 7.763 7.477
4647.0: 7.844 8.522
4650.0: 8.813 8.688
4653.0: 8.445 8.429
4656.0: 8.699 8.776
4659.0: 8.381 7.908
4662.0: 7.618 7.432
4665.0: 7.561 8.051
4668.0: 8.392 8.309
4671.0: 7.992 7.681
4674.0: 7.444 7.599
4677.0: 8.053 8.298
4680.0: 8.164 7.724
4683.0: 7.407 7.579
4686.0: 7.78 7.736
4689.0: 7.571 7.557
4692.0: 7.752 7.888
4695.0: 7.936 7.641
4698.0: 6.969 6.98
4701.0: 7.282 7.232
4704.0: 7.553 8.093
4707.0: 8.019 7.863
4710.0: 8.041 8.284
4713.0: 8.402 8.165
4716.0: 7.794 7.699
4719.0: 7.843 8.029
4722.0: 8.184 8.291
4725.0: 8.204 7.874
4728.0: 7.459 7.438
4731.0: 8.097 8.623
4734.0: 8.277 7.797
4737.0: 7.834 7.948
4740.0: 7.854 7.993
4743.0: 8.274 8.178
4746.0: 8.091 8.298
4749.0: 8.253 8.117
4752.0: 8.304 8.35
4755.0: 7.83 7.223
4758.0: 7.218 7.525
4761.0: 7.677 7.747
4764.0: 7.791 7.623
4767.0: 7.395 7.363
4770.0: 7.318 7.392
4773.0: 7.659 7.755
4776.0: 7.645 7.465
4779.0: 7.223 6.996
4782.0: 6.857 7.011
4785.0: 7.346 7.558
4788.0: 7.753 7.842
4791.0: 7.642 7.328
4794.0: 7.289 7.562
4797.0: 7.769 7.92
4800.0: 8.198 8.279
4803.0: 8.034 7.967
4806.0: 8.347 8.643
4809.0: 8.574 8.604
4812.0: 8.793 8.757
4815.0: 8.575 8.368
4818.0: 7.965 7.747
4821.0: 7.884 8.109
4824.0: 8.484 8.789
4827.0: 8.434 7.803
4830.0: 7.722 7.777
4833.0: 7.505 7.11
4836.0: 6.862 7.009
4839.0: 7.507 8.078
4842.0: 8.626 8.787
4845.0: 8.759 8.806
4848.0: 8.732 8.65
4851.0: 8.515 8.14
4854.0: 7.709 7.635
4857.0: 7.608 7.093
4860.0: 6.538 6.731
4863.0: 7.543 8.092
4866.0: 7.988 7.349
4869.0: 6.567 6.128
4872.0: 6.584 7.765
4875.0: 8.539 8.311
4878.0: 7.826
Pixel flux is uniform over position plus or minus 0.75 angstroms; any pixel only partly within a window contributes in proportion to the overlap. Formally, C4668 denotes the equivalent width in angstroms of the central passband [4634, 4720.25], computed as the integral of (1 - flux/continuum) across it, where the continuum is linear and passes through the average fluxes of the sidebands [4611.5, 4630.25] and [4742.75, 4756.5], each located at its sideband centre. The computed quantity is 1.8 angstroms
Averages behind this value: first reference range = 8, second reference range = 8.13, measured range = 7.89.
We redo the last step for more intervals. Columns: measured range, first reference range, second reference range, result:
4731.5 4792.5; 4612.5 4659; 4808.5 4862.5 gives 2.25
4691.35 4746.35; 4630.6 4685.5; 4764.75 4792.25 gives -1.40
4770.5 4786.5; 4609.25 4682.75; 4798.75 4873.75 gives 1.22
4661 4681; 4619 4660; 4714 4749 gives 0.20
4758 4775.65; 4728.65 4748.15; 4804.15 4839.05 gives 1.10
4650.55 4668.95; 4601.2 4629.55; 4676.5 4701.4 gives -0.83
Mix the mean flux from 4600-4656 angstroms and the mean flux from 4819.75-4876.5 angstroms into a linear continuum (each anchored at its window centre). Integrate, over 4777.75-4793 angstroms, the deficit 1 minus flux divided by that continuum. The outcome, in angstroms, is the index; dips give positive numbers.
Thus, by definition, 1.0 angstroms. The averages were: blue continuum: 8.03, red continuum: 7.79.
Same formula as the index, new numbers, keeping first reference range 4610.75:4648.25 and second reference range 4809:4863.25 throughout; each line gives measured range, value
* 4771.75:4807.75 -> 1.47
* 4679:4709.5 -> 1.06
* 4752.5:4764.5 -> 0.42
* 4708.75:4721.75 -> -0.16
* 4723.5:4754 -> -0.46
